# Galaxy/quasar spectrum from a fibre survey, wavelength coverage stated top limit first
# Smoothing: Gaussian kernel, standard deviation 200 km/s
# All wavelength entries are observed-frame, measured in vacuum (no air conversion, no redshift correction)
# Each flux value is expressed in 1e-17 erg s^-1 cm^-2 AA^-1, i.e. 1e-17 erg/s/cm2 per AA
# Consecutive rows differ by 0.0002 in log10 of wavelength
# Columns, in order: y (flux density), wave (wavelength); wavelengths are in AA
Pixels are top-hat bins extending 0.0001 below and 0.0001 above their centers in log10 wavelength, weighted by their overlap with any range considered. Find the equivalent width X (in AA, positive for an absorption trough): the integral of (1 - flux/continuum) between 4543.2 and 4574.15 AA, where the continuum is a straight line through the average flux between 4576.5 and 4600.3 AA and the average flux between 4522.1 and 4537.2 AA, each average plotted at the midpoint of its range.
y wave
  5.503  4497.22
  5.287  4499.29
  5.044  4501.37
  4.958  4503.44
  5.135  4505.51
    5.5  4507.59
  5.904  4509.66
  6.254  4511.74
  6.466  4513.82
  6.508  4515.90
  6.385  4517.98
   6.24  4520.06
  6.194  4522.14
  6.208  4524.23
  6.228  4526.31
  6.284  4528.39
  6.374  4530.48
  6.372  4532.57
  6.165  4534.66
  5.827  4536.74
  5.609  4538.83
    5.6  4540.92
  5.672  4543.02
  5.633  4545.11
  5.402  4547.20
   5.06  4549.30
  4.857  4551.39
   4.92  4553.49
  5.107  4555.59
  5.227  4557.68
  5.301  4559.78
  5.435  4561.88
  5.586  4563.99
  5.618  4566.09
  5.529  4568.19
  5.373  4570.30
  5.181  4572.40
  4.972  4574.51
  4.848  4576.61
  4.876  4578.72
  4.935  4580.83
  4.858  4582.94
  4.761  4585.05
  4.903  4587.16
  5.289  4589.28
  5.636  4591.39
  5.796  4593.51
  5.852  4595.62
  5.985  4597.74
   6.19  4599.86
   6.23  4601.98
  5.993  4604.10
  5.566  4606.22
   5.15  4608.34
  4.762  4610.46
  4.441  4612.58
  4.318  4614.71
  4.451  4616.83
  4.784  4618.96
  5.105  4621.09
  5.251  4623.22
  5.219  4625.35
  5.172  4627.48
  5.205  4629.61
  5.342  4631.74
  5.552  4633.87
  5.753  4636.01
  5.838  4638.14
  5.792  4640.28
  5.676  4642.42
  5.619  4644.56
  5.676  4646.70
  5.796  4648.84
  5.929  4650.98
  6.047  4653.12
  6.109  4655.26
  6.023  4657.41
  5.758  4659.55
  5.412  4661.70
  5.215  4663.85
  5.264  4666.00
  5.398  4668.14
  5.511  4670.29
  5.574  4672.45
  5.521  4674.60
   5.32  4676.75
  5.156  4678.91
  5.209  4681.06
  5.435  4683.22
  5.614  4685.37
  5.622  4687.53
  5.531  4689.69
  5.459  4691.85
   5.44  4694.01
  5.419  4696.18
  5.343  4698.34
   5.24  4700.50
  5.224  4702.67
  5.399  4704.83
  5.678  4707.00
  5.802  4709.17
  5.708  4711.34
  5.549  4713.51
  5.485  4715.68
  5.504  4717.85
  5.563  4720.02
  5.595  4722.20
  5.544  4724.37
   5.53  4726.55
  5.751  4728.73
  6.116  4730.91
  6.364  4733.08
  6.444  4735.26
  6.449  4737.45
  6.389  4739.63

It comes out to 2.5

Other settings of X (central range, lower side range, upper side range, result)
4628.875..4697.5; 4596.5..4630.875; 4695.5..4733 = -2.1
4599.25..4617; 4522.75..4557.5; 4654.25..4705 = 1.1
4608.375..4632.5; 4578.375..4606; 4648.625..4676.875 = 2.8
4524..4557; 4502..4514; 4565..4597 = -1.4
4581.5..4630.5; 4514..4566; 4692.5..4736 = 3.9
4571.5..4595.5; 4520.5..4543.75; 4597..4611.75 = 2.7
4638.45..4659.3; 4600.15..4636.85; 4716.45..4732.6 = -2.0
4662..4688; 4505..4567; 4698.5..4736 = 1.3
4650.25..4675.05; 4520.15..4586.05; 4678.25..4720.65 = -0.8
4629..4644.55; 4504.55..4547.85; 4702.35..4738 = 0.7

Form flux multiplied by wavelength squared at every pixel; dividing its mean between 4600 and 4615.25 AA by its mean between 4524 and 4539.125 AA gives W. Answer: 0.9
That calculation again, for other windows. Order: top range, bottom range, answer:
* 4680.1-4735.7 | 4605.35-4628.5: 1.18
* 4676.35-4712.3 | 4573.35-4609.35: 1.05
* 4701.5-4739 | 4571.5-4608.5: 1.13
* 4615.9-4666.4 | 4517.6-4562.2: 1.01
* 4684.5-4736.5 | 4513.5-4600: 1.08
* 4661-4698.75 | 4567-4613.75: 1.06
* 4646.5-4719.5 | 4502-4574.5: 1.04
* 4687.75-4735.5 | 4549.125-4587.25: 1.16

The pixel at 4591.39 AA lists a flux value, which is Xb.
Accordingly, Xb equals 5.636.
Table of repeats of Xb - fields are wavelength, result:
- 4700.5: 5.24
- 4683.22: 5.435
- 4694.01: 5.44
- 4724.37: 5.544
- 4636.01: 5.753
